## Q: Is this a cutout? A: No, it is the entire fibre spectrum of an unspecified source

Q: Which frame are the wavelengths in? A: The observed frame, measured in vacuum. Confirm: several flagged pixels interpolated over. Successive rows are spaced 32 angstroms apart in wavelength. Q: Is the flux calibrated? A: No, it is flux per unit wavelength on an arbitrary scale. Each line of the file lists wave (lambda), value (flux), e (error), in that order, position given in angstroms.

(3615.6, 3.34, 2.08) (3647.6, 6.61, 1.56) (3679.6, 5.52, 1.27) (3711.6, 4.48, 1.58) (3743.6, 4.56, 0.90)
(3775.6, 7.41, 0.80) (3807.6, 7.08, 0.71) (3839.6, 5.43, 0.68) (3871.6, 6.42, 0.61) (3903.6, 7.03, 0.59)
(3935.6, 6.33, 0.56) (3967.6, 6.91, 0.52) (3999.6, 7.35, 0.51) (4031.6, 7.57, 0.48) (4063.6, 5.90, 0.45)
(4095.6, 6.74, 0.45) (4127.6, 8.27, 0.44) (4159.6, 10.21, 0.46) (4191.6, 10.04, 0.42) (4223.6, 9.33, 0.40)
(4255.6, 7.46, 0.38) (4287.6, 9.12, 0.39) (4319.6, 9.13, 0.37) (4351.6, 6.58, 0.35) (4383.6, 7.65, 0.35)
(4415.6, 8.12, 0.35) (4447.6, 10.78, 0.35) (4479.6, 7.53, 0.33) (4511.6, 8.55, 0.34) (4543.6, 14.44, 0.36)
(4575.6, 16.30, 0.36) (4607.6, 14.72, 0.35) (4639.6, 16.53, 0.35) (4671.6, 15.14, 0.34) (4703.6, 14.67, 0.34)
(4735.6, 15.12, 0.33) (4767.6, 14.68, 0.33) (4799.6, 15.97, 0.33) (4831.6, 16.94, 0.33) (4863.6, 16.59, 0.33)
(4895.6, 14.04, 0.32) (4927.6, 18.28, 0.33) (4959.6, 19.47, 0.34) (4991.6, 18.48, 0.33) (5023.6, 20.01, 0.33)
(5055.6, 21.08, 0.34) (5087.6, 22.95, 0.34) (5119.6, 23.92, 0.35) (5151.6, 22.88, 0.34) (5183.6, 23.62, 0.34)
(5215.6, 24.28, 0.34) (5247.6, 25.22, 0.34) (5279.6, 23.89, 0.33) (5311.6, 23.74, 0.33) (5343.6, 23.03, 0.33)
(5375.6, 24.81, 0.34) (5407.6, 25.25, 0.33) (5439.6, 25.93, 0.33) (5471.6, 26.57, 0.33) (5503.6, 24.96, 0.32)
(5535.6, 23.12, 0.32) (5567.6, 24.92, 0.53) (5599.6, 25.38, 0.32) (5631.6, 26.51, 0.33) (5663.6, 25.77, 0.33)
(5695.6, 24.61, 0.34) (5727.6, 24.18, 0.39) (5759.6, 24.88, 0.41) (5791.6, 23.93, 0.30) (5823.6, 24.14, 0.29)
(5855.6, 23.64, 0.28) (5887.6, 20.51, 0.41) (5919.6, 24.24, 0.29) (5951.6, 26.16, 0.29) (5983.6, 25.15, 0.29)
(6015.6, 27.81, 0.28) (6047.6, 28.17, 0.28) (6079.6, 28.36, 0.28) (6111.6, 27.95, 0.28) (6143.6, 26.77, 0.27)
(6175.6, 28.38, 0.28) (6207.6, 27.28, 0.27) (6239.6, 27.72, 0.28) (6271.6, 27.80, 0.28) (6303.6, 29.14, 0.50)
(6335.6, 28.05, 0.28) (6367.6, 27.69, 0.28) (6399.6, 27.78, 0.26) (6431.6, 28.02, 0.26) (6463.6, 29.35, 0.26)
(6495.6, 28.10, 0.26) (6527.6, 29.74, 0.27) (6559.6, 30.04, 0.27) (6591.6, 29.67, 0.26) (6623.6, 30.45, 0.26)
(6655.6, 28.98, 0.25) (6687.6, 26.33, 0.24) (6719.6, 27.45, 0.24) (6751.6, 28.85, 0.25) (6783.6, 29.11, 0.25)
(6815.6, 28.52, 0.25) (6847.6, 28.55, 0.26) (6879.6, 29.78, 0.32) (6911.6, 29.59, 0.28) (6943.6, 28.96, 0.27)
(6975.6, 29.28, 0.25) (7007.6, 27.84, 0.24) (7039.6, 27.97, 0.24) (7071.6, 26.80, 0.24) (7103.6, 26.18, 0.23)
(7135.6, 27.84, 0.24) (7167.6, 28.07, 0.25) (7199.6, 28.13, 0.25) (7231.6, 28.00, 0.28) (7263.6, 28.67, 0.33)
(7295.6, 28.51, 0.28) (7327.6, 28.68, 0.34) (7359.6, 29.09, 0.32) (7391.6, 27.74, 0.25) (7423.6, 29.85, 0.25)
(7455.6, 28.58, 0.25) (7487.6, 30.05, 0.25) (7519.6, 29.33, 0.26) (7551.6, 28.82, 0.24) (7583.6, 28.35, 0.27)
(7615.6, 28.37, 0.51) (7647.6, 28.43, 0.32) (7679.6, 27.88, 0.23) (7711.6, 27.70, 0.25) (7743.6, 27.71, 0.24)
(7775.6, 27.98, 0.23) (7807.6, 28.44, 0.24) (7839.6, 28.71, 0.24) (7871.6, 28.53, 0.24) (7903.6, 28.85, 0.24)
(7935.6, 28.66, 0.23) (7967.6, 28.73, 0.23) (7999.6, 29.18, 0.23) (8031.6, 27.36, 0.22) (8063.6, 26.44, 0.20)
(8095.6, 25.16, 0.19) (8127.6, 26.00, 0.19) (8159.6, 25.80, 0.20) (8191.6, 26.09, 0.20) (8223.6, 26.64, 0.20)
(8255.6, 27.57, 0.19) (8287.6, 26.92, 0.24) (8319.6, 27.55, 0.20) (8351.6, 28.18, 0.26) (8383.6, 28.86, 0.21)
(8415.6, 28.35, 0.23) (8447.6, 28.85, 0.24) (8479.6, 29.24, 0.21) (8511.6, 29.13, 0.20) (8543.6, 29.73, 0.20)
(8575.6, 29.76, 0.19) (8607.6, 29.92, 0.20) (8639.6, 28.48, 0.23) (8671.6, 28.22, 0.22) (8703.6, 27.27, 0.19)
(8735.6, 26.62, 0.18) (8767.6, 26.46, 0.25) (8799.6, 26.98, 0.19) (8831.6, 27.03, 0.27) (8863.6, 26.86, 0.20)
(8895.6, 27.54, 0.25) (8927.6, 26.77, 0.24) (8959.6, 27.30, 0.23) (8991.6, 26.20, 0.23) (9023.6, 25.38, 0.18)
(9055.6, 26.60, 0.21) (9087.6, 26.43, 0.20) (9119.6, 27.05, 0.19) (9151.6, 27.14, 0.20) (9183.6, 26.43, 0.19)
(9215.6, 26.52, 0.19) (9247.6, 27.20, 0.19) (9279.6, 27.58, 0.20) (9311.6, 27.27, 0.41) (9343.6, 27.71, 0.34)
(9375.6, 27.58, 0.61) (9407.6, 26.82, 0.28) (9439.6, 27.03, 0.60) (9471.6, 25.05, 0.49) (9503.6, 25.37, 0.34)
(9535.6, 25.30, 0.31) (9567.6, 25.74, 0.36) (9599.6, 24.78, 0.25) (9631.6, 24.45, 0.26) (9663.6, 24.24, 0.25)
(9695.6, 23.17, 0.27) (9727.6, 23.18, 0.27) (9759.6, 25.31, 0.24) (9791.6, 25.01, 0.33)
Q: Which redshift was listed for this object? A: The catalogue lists 0.137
